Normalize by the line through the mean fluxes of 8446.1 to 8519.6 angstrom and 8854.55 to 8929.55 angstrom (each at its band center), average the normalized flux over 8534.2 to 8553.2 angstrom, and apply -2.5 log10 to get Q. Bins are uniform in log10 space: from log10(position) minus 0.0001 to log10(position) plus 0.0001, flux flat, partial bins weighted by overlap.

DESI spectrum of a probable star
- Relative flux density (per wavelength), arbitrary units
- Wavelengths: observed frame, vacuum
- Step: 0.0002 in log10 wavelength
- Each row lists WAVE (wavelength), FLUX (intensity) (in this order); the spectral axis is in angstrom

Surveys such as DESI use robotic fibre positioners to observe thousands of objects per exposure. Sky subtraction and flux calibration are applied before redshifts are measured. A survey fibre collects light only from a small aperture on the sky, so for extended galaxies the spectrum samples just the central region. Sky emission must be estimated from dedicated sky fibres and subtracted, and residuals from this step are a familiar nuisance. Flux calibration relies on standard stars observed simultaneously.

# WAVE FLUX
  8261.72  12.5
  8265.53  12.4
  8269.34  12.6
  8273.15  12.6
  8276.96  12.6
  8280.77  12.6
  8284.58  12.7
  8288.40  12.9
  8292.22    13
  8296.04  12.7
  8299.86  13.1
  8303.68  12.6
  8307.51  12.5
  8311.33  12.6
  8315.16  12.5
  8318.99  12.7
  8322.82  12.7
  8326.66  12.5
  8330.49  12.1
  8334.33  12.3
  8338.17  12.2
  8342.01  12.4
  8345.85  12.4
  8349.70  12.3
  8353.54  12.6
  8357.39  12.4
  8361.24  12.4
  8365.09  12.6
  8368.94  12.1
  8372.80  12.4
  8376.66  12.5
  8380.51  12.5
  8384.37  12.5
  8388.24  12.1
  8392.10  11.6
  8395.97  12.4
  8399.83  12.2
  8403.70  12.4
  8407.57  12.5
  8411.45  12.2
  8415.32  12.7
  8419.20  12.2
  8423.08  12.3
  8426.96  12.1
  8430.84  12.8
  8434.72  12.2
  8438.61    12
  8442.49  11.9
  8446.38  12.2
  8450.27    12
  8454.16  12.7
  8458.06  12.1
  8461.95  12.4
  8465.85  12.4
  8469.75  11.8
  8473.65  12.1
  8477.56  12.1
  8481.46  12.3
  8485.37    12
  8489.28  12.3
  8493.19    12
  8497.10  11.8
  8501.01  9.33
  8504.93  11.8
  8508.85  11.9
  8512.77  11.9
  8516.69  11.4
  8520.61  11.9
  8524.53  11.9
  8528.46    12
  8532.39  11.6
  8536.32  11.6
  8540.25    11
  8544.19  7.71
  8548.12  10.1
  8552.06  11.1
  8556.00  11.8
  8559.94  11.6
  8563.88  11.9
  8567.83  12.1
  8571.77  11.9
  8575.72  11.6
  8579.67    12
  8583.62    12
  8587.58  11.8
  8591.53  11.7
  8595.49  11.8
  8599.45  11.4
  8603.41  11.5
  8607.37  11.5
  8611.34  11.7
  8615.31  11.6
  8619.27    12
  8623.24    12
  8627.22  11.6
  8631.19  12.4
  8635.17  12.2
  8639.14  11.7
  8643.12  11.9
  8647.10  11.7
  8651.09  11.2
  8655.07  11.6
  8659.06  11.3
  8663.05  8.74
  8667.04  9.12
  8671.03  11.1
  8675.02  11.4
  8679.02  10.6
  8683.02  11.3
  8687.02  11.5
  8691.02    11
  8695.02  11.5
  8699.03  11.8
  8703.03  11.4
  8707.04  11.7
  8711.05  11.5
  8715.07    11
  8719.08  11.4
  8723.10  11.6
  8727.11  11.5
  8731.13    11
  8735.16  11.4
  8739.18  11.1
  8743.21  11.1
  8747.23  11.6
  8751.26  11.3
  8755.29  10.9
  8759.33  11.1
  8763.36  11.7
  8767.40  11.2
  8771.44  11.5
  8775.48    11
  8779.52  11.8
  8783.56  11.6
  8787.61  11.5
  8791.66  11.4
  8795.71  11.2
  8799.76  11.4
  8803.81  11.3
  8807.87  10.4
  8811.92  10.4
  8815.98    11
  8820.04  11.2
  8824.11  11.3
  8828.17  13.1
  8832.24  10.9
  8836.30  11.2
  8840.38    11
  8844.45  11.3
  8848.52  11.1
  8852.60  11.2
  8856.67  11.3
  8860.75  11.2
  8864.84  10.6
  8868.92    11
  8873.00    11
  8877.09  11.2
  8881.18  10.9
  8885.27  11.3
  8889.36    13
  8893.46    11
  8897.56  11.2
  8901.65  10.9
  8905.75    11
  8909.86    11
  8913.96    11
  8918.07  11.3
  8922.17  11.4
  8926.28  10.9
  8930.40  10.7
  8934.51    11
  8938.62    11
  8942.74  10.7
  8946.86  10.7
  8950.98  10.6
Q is 0.15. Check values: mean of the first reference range 11.9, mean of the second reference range 11.2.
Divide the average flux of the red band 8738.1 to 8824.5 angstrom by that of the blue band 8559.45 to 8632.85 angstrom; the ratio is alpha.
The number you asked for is 1.0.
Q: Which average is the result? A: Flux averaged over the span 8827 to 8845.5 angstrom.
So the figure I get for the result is 11.4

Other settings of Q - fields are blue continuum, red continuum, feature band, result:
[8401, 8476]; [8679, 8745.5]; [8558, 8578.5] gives 0.00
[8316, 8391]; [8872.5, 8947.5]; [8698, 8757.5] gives 0.02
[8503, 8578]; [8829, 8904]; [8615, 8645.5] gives -0.05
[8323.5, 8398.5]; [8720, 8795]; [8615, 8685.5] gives 0.03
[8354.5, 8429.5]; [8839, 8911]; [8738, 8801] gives 0.01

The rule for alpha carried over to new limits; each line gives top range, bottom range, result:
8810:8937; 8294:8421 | 0.90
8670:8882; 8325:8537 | 0.93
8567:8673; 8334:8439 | 0.93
